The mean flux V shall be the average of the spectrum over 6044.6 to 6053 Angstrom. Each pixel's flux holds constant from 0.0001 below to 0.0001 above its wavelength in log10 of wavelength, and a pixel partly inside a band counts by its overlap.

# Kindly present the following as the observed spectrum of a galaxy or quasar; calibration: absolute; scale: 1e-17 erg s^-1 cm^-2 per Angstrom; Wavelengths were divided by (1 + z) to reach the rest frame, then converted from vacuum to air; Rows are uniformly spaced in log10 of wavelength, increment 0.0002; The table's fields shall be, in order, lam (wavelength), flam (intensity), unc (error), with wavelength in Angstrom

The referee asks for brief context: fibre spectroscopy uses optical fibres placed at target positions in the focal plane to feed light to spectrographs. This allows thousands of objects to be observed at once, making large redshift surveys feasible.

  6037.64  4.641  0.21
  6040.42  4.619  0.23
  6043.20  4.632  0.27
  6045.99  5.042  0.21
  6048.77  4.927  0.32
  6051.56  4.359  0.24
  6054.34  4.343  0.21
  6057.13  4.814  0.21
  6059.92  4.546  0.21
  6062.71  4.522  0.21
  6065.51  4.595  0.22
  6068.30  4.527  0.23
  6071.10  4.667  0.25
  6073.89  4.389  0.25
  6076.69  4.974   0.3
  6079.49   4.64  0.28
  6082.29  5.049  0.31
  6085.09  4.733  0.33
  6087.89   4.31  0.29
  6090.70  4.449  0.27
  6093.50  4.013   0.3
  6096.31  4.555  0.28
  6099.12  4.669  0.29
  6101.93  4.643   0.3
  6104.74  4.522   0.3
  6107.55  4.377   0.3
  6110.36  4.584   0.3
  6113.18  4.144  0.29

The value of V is 4.78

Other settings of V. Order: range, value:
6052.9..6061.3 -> 4.57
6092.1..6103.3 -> 4.47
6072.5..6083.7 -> 4.76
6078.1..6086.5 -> 4.81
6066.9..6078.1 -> 4.64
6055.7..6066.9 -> 4.62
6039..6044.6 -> 4.62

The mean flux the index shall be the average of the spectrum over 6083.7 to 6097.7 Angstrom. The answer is 4.41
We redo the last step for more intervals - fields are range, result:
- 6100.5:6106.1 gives 4.58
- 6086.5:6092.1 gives 4.38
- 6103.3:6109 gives 4.46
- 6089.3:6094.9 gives 4.24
